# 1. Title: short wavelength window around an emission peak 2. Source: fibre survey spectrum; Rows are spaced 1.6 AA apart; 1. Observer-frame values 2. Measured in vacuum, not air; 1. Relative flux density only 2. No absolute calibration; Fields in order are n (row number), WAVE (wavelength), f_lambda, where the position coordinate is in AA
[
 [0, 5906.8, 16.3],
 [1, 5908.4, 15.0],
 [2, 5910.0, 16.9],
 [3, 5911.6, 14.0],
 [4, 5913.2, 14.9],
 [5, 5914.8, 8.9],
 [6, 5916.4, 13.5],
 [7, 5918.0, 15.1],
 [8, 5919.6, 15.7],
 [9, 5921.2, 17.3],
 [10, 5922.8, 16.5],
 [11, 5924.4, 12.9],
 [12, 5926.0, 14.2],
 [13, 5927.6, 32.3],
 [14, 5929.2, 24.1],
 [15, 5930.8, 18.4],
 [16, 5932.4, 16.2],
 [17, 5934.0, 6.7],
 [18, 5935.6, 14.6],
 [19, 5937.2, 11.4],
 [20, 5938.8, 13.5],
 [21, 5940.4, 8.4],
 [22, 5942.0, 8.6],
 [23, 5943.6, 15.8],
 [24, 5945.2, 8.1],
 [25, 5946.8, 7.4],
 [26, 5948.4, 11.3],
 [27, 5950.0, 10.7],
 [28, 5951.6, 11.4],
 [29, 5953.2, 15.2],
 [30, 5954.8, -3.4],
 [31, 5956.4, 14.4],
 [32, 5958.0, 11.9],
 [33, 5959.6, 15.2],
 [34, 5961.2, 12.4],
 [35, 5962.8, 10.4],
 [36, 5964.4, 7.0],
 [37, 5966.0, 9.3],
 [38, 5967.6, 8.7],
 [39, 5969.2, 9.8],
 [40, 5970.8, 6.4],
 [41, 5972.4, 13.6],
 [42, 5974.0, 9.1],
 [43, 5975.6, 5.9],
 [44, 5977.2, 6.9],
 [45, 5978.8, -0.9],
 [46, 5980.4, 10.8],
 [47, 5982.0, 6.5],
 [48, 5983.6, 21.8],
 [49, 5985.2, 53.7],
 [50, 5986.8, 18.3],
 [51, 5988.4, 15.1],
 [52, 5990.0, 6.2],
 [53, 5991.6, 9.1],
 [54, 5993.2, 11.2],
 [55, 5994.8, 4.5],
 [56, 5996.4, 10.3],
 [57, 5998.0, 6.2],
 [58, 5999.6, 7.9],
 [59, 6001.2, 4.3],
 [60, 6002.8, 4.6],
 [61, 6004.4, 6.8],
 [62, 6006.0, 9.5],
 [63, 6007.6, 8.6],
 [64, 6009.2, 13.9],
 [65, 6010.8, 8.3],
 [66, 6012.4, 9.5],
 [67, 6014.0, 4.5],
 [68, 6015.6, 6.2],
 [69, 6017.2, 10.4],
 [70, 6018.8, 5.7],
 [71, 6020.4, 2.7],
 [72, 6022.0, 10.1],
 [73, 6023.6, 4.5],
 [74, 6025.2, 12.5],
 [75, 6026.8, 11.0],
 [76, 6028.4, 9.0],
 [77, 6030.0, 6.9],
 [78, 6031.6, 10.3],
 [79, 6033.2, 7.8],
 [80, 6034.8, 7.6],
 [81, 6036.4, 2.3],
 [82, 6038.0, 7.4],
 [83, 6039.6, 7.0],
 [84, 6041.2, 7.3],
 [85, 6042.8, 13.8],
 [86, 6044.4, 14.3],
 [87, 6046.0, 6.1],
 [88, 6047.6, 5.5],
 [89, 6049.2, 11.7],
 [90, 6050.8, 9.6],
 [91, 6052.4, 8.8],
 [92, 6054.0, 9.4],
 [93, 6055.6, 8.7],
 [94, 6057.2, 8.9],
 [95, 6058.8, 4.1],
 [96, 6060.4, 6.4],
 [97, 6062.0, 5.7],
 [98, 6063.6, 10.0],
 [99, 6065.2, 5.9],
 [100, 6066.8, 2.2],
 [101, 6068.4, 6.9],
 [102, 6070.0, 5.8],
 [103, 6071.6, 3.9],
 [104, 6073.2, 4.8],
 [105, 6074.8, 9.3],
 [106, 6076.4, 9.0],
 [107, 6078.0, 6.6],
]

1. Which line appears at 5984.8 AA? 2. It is [O III] 5007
